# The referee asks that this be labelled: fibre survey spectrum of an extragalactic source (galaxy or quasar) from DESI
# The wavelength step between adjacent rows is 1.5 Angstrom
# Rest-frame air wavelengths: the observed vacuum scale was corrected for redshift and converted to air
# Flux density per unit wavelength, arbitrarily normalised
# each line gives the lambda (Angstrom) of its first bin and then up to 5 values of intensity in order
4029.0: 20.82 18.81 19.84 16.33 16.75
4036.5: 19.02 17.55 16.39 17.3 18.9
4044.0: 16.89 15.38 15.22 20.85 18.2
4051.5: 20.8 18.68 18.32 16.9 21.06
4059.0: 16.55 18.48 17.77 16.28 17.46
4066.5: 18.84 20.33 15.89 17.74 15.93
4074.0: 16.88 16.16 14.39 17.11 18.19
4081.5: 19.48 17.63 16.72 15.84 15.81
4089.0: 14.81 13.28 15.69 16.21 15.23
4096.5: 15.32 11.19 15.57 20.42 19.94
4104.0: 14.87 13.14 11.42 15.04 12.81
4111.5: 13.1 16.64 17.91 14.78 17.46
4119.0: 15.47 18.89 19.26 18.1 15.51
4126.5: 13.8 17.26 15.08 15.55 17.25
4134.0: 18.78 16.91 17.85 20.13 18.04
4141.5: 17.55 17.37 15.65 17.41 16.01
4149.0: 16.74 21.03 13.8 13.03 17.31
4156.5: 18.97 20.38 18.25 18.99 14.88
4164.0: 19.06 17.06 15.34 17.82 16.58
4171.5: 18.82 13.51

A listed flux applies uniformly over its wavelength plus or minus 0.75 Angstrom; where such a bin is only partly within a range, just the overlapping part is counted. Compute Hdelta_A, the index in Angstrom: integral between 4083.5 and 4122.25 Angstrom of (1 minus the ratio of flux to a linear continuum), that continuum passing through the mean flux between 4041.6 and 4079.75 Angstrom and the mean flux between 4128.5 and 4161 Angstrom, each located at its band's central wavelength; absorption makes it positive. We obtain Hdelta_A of 4.2 Angstrom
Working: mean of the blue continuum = 17.6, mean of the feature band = 15.6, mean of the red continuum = 17.3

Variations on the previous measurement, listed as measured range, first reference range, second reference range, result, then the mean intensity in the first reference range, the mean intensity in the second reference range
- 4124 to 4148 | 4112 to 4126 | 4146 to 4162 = 0.4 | 17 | 17.4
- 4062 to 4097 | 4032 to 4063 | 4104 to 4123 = 0.3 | 17.9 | 15.5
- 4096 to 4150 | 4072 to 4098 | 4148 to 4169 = 1.1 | 16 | 17.3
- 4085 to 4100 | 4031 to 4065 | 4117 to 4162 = 2.3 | 17.9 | 17.2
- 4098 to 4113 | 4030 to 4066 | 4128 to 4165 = 2.2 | 17.9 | 17.3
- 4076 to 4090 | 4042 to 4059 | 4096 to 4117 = -0.1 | 18.2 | 15.2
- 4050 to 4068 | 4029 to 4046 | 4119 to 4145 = -0.8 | 17.7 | 17.2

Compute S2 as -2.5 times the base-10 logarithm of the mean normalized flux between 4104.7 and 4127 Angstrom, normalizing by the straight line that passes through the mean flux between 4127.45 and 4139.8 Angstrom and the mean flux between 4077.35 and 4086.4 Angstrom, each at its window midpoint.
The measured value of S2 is 0.12 mag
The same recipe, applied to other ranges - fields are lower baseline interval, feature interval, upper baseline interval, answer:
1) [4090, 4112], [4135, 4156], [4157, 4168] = -0.01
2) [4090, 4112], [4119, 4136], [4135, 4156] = -0.04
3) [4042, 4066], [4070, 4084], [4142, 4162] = 0.05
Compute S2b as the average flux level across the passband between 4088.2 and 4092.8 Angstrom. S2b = 14.6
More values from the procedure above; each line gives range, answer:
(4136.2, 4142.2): 18.4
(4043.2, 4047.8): 15.9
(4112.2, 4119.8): 16.4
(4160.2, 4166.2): 17.5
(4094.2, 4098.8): 14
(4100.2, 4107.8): 15.9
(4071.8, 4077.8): 15.8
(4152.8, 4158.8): 17.5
